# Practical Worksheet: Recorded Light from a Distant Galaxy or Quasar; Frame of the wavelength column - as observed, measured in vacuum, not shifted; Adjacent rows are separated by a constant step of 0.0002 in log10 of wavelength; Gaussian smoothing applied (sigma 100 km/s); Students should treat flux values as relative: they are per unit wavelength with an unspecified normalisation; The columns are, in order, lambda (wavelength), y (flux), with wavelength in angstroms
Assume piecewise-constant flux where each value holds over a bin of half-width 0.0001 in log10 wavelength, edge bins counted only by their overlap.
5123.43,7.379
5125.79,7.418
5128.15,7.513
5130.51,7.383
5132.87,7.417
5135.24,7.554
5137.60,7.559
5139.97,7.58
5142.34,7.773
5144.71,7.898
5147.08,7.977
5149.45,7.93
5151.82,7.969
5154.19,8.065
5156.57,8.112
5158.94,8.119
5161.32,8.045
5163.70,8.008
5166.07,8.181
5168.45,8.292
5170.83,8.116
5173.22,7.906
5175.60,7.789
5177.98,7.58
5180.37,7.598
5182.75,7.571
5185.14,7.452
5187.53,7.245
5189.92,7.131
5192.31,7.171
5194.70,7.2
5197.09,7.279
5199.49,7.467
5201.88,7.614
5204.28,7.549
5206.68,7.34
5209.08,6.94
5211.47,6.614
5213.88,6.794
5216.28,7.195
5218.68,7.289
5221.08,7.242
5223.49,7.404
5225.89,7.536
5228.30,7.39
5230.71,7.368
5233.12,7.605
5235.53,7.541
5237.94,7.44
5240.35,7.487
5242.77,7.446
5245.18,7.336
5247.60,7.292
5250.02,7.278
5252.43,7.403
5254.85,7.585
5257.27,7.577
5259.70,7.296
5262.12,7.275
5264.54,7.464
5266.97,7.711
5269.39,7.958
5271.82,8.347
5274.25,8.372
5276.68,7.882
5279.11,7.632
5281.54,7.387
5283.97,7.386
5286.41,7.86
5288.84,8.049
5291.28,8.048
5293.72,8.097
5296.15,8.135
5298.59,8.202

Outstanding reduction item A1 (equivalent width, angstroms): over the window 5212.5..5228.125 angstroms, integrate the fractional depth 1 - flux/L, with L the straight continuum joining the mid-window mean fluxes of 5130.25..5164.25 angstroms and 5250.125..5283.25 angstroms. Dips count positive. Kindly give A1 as 1.0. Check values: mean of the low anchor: 7.83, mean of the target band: 7.24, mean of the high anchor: 7.67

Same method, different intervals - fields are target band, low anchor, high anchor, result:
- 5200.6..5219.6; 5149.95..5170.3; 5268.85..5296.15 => 2.03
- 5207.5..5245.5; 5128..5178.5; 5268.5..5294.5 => 2.88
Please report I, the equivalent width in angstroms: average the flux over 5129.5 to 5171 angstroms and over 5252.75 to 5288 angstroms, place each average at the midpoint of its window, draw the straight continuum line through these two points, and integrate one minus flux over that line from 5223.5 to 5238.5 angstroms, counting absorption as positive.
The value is 0.5 angstroms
